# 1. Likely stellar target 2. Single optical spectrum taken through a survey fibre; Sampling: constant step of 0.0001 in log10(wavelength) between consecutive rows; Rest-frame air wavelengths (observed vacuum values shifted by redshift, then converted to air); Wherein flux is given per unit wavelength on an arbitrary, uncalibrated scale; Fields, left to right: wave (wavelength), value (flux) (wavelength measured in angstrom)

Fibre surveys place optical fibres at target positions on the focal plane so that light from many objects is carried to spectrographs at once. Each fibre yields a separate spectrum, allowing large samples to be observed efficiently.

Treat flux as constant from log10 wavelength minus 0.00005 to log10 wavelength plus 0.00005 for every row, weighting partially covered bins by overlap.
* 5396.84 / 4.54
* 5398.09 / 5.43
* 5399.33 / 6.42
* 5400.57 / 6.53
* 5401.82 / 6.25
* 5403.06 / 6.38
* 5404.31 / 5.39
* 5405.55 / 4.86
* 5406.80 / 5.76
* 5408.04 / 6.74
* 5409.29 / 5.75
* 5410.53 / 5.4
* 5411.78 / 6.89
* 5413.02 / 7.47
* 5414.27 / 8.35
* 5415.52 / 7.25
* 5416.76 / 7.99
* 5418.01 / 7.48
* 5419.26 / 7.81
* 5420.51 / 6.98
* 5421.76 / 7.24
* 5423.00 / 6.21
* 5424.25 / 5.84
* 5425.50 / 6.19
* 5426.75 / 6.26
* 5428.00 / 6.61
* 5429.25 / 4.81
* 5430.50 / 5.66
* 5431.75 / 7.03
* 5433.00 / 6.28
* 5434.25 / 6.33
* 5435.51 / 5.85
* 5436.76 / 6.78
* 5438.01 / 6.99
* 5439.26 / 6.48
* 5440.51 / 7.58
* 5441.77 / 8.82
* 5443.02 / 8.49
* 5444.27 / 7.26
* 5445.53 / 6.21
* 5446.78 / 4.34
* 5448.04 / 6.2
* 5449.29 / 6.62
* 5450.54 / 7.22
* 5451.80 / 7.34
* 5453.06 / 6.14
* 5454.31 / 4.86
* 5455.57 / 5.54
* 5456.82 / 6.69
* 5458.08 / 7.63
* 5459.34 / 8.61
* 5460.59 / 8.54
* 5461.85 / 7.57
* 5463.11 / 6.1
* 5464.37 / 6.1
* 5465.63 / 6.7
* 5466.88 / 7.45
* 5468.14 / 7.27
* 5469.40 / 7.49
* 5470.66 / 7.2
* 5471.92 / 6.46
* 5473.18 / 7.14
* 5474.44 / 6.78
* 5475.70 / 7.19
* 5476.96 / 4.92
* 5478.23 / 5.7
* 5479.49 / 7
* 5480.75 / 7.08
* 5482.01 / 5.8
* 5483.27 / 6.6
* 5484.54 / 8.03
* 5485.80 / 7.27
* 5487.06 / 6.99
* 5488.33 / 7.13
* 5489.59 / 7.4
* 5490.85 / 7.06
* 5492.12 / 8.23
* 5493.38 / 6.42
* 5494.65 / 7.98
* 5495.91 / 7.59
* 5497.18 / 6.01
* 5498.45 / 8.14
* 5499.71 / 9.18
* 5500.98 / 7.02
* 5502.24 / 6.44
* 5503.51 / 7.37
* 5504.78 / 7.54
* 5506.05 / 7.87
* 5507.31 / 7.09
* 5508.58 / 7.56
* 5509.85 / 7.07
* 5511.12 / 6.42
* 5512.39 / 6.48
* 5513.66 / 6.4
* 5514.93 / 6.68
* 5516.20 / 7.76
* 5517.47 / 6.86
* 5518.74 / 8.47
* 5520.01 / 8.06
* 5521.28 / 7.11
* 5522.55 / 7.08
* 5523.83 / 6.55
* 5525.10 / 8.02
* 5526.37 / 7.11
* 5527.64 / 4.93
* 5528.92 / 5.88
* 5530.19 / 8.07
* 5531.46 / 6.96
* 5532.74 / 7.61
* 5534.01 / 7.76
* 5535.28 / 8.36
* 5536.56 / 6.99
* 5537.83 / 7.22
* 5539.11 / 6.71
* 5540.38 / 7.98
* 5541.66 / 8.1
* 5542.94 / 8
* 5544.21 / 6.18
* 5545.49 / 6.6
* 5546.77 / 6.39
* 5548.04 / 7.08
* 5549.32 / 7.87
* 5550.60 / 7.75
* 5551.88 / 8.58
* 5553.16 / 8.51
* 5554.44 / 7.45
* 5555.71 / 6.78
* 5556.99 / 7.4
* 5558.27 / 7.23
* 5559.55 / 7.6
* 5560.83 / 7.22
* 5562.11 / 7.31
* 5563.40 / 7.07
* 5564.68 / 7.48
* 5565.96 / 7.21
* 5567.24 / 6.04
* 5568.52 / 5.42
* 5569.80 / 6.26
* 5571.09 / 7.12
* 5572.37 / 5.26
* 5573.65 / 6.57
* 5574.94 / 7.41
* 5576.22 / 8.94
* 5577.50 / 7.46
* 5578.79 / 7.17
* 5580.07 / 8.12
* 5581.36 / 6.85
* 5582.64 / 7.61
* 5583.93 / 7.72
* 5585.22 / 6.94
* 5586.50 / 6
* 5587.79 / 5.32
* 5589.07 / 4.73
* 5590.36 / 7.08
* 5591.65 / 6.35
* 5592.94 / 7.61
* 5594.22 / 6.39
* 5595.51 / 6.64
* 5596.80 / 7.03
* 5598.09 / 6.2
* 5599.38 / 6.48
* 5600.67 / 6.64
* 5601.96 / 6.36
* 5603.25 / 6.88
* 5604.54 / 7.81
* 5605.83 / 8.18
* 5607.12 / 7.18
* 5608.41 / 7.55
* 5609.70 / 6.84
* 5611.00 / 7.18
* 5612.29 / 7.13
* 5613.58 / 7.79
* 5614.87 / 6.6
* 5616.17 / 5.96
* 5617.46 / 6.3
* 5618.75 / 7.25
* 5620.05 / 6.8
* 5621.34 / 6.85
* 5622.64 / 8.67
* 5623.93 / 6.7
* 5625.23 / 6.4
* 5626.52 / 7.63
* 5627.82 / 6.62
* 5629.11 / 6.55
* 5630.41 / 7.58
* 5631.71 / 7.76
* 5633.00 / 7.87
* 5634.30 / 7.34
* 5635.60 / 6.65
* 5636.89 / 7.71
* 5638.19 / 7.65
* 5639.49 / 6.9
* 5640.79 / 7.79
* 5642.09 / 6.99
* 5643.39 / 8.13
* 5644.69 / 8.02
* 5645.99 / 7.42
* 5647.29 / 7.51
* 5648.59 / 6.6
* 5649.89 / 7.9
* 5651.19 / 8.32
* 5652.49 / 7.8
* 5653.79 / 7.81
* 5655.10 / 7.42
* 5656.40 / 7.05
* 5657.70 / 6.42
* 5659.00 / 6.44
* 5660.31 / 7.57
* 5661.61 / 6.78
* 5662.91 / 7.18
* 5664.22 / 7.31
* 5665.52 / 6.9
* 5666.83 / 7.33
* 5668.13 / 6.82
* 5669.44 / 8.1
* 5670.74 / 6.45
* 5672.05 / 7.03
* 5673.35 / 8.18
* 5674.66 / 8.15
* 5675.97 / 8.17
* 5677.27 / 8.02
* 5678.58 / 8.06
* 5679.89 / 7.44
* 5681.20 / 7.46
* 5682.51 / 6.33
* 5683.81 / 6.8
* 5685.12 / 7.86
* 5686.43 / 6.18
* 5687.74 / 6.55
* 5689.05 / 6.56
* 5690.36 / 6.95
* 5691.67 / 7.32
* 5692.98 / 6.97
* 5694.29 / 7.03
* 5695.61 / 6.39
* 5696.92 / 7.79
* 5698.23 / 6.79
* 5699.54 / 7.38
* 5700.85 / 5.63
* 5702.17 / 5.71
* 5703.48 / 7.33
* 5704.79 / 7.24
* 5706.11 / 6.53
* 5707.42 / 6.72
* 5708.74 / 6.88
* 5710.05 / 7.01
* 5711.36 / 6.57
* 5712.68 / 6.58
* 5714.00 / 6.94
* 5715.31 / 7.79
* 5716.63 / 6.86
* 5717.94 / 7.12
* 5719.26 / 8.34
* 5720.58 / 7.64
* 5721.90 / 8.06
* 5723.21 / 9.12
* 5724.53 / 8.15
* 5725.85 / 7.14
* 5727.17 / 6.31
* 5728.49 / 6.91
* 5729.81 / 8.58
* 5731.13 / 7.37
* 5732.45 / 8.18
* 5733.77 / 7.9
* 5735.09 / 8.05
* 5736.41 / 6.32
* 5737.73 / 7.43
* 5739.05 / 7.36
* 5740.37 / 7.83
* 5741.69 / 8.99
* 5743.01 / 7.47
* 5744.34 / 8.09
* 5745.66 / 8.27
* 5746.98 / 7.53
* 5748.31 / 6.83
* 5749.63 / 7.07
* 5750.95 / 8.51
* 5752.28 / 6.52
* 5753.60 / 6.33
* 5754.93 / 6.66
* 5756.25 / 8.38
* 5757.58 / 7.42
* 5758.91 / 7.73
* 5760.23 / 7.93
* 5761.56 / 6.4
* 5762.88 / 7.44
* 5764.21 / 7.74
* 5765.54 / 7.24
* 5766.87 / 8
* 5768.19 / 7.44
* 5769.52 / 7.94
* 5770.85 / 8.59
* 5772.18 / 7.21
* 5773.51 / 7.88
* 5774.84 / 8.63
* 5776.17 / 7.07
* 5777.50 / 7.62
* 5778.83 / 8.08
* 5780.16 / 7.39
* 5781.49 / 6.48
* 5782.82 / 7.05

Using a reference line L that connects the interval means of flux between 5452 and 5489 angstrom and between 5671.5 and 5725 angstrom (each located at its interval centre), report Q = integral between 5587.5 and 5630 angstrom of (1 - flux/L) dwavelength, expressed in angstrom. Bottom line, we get 1.2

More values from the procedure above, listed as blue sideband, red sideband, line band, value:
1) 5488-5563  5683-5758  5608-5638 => 0.65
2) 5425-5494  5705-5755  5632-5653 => -0.94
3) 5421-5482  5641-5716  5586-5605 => 1.35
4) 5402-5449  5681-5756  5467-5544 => -4.42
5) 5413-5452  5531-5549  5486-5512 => -0.78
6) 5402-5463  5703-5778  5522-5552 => -1.14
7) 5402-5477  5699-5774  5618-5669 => -0.73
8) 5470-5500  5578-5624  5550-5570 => -0.77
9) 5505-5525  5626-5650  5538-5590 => 1.32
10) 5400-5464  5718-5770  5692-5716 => 2.00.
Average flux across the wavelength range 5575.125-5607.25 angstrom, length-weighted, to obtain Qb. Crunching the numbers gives 6.95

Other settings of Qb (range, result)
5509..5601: 7.05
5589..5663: 7.14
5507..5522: 7.16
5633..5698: 7.3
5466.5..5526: 7.13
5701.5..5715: 6.78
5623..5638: 7.21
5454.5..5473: 7.04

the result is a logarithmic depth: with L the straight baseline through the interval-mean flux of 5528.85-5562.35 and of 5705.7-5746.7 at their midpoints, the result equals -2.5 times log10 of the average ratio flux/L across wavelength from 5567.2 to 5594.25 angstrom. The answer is 0.10 mag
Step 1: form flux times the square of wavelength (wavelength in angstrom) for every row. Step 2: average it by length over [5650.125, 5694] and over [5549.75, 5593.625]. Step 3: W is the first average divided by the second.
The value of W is 1.1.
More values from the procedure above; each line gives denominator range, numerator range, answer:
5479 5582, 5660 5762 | 1.08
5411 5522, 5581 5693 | 1.09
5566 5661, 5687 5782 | 1.09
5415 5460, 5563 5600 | 1.06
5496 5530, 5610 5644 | 1.05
